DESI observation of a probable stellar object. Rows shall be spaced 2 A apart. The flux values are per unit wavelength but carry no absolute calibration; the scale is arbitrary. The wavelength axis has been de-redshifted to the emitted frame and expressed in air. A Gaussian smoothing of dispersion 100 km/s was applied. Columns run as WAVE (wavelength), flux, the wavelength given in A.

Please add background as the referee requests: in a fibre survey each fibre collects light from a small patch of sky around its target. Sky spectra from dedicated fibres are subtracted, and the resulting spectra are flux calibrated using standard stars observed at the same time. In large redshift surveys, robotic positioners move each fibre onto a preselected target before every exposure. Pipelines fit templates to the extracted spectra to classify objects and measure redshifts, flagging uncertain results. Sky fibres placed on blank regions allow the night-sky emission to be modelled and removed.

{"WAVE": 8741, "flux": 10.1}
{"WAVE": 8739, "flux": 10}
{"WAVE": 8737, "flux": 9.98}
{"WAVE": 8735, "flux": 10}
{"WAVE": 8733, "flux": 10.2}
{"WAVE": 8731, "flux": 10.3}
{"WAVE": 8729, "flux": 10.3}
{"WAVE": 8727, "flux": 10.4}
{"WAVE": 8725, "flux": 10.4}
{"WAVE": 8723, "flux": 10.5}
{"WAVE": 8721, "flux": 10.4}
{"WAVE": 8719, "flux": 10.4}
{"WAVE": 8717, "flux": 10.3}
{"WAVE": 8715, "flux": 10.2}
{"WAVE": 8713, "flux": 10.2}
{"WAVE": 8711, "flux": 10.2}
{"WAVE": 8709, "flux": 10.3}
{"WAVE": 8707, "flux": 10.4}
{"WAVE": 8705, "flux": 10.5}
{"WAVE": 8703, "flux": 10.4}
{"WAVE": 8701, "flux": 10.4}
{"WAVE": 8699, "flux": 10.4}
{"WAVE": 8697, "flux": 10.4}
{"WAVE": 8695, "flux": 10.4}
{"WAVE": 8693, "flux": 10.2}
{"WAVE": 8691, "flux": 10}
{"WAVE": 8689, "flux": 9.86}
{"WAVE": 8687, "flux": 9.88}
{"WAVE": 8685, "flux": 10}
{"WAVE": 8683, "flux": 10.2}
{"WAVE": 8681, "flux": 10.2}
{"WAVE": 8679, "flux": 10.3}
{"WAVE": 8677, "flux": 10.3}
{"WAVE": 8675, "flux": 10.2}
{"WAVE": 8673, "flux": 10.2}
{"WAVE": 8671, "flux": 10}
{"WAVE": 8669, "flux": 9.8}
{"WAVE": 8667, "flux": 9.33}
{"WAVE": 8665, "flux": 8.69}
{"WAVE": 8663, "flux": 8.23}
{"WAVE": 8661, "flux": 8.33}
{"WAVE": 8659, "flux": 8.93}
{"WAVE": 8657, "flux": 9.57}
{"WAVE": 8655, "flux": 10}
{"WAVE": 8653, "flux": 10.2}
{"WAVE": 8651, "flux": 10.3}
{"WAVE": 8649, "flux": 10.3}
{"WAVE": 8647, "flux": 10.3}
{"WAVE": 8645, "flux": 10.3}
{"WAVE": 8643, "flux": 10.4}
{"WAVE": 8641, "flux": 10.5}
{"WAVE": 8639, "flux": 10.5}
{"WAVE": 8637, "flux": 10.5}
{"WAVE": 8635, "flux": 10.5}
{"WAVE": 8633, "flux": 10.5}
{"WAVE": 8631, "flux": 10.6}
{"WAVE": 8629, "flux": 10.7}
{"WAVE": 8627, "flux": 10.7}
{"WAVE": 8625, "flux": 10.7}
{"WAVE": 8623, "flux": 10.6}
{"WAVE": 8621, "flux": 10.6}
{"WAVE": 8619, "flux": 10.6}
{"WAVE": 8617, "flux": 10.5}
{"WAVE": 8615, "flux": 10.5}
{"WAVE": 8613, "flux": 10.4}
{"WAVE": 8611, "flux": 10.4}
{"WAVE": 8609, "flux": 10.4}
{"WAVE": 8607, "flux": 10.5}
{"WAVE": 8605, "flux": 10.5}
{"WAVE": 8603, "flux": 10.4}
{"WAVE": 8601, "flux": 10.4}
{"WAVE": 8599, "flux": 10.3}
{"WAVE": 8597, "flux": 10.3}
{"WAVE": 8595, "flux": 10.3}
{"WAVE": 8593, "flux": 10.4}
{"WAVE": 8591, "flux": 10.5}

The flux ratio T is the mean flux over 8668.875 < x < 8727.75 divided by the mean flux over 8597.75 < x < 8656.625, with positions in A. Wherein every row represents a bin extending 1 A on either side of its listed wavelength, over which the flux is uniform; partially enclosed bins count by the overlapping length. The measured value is 1.0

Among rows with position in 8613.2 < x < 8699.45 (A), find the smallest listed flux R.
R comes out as 8.23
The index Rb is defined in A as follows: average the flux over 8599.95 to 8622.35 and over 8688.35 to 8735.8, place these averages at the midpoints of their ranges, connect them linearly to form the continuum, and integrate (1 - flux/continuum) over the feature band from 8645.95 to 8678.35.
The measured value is 2.2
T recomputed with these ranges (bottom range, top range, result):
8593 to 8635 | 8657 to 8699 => 0.93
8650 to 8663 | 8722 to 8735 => 1.09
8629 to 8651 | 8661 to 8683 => 0.93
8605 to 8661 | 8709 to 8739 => 0.99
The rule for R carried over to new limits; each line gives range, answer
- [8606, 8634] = 10.4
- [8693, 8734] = 10.2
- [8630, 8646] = 10.3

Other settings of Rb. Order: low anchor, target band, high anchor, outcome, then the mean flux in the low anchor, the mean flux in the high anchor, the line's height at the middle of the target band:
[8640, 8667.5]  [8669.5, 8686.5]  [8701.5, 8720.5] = -0.3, 9.68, 10.3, 9.95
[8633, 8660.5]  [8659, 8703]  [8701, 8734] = 1.6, 10.2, 10.3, 10.2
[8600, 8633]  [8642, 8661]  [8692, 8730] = 0.9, 10.5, 10.4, 10.5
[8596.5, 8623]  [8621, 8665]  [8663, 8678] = -0.3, 10.5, 9.68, 10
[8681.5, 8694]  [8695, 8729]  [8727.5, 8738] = -0.9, 10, 10.2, 10.1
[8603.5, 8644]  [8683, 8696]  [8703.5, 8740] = 0.4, 10.5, 10.3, 10.4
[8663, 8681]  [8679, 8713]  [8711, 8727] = -0.6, 9.78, 10.3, 10.1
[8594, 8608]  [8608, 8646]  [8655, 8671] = -2.6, 10.4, 9.11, 9.85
